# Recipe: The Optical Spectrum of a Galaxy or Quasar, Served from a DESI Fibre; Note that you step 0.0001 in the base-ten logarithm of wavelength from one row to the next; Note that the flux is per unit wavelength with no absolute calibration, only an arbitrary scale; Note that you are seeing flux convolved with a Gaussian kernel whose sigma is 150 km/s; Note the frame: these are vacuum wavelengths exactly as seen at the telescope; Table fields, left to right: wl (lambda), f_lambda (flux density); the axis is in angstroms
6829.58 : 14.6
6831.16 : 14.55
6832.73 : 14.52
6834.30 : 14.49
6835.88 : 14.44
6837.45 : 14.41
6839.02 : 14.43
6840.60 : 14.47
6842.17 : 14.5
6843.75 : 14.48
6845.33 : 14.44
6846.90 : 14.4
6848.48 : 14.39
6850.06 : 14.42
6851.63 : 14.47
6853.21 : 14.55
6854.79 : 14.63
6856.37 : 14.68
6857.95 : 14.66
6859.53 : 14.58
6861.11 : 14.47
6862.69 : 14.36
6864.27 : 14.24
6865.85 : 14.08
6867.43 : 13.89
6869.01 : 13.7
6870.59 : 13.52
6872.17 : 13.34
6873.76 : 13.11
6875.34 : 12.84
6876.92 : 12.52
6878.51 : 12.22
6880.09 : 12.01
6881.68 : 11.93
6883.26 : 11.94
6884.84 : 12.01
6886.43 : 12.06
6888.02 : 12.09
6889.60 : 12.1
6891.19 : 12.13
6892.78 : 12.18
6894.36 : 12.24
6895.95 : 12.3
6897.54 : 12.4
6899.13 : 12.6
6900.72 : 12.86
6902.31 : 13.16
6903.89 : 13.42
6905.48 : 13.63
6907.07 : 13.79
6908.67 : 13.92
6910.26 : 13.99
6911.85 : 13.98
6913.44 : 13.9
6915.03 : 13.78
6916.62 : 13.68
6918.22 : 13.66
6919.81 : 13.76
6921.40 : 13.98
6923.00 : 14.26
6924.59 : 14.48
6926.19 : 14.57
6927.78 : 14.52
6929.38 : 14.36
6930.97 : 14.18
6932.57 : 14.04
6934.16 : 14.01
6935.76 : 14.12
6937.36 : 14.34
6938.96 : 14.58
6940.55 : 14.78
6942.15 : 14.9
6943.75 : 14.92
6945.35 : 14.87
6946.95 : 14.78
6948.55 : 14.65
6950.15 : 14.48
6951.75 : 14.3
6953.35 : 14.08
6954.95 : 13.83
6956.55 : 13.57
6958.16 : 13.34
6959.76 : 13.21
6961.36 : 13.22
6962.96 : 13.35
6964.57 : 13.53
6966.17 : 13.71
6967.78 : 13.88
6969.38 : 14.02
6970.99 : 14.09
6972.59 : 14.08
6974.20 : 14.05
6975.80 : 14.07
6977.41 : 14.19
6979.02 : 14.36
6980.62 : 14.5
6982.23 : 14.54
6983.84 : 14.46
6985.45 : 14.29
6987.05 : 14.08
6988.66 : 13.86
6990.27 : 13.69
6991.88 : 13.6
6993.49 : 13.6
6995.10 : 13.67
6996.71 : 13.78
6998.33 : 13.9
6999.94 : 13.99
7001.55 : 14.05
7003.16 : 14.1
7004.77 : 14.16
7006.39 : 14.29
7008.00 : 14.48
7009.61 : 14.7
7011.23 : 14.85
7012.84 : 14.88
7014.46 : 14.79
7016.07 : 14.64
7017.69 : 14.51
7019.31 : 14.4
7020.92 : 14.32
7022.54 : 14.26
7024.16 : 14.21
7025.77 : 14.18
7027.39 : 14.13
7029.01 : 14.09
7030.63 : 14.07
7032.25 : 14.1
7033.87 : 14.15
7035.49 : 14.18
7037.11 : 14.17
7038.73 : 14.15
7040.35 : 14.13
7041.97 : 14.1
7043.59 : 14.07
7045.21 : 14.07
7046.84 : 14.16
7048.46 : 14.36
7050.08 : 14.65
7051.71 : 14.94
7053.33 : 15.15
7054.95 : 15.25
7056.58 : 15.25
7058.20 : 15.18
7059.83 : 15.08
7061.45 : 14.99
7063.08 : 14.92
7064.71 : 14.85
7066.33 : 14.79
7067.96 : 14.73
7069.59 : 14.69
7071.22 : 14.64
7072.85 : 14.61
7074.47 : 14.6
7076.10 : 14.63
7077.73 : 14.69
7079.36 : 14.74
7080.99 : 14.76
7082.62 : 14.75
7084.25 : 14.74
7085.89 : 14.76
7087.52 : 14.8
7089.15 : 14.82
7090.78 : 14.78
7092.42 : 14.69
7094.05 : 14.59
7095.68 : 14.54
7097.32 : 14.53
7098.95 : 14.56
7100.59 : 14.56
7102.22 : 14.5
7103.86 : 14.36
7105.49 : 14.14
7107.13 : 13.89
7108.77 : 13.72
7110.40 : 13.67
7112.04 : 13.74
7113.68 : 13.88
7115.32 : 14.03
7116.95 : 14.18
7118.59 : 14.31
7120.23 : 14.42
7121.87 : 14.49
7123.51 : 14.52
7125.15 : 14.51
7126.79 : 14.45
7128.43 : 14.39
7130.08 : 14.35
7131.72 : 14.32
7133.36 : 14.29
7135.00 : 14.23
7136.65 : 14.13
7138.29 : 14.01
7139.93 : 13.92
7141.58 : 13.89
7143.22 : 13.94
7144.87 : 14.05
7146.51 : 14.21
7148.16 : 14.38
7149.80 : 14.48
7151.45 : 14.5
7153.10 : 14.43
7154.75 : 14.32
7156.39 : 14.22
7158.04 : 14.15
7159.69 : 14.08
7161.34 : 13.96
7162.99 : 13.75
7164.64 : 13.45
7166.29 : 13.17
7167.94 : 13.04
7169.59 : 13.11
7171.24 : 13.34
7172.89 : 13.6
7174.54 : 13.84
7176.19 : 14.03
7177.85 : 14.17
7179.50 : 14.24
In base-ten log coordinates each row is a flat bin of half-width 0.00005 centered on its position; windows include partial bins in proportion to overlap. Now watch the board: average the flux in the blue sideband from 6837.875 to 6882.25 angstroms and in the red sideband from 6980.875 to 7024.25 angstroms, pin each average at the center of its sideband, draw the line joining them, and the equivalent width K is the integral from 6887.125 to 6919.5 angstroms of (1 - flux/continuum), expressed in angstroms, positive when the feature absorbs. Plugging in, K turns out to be 2.1 angstroms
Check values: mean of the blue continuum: 13.9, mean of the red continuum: 14.2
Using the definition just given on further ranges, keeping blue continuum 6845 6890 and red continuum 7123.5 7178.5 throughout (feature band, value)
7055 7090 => -2.4 angstroms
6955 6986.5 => -0.5 angstroms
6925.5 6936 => -0.5 angstroms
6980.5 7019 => -1.3 angstroms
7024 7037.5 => -0.3 angstroms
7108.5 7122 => -0.1 angstroms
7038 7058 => -1.0 angstroms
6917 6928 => -0.4 angstroms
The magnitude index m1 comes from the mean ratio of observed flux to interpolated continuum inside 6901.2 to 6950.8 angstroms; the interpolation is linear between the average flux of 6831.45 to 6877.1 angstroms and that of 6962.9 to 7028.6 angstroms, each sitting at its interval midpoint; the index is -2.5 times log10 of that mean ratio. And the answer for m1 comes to 0.00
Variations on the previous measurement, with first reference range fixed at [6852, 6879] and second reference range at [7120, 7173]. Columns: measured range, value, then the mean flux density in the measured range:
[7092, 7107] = -0.033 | 14.5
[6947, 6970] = 0.008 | 13.8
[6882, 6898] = 0.146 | 12.1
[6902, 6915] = 0.011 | 13.8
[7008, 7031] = -0.035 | 14.4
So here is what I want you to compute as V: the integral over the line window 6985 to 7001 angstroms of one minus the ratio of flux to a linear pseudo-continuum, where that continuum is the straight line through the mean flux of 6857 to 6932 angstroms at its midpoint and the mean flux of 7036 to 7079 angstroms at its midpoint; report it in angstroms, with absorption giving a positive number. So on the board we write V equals 0.3 angstroms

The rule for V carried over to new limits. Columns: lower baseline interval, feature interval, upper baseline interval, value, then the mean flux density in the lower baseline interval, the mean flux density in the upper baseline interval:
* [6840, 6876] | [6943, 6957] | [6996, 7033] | -0.2 angstroms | 14.2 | 14.3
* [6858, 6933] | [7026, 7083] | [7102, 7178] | -3.1 angstroms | 13.3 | 14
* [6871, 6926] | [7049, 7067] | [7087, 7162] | -1.4 angstroms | 13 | 14.3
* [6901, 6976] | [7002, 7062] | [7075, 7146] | -1.1 angstroms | 14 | 14.4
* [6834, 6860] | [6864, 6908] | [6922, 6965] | 4.9 angstroms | 14.5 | 14.2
